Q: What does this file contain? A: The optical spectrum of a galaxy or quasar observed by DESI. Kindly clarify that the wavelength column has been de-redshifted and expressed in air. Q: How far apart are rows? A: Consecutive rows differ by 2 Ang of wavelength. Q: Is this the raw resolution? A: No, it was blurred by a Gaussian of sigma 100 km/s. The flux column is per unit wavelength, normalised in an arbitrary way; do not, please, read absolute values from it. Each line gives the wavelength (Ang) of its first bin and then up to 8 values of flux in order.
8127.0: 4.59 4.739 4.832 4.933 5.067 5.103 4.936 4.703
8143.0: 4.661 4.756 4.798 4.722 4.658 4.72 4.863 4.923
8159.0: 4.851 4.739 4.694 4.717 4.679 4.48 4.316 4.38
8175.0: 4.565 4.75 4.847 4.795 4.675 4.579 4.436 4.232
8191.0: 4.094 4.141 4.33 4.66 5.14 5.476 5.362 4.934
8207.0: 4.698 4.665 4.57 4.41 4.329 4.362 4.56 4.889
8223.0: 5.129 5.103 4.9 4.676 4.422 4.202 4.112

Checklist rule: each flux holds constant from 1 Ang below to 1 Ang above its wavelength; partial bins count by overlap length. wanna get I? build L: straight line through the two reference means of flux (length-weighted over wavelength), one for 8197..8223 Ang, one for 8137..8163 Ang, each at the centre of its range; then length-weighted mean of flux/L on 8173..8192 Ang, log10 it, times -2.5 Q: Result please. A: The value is 0.06 mag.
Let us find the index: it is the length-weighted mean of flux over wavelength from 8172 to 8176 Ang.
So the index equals 4.47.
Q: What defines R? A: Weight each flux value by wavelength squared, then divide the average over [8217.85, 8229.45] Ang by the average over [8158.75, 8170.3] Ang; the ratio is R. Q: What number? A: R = 1.06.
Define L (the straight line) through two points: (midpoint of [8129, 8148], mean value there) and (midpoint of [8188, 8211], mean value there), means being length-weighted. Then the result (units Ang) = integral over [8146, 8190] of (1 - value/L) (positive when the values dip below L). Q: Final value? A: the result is 1.2 Ang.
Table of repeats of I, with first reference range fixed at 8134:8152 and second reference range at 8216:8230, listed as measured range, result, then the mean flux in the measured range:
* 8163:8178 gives 0.058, 4.56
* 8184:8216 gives 0.041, 4.63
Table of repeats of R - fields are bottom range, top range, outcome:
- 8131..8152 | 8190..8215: 0.99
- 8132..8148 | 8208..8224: 0.97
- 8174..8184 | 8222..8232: 1.04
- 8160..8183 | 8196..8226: 1.05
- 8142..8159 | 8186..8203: 0.98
